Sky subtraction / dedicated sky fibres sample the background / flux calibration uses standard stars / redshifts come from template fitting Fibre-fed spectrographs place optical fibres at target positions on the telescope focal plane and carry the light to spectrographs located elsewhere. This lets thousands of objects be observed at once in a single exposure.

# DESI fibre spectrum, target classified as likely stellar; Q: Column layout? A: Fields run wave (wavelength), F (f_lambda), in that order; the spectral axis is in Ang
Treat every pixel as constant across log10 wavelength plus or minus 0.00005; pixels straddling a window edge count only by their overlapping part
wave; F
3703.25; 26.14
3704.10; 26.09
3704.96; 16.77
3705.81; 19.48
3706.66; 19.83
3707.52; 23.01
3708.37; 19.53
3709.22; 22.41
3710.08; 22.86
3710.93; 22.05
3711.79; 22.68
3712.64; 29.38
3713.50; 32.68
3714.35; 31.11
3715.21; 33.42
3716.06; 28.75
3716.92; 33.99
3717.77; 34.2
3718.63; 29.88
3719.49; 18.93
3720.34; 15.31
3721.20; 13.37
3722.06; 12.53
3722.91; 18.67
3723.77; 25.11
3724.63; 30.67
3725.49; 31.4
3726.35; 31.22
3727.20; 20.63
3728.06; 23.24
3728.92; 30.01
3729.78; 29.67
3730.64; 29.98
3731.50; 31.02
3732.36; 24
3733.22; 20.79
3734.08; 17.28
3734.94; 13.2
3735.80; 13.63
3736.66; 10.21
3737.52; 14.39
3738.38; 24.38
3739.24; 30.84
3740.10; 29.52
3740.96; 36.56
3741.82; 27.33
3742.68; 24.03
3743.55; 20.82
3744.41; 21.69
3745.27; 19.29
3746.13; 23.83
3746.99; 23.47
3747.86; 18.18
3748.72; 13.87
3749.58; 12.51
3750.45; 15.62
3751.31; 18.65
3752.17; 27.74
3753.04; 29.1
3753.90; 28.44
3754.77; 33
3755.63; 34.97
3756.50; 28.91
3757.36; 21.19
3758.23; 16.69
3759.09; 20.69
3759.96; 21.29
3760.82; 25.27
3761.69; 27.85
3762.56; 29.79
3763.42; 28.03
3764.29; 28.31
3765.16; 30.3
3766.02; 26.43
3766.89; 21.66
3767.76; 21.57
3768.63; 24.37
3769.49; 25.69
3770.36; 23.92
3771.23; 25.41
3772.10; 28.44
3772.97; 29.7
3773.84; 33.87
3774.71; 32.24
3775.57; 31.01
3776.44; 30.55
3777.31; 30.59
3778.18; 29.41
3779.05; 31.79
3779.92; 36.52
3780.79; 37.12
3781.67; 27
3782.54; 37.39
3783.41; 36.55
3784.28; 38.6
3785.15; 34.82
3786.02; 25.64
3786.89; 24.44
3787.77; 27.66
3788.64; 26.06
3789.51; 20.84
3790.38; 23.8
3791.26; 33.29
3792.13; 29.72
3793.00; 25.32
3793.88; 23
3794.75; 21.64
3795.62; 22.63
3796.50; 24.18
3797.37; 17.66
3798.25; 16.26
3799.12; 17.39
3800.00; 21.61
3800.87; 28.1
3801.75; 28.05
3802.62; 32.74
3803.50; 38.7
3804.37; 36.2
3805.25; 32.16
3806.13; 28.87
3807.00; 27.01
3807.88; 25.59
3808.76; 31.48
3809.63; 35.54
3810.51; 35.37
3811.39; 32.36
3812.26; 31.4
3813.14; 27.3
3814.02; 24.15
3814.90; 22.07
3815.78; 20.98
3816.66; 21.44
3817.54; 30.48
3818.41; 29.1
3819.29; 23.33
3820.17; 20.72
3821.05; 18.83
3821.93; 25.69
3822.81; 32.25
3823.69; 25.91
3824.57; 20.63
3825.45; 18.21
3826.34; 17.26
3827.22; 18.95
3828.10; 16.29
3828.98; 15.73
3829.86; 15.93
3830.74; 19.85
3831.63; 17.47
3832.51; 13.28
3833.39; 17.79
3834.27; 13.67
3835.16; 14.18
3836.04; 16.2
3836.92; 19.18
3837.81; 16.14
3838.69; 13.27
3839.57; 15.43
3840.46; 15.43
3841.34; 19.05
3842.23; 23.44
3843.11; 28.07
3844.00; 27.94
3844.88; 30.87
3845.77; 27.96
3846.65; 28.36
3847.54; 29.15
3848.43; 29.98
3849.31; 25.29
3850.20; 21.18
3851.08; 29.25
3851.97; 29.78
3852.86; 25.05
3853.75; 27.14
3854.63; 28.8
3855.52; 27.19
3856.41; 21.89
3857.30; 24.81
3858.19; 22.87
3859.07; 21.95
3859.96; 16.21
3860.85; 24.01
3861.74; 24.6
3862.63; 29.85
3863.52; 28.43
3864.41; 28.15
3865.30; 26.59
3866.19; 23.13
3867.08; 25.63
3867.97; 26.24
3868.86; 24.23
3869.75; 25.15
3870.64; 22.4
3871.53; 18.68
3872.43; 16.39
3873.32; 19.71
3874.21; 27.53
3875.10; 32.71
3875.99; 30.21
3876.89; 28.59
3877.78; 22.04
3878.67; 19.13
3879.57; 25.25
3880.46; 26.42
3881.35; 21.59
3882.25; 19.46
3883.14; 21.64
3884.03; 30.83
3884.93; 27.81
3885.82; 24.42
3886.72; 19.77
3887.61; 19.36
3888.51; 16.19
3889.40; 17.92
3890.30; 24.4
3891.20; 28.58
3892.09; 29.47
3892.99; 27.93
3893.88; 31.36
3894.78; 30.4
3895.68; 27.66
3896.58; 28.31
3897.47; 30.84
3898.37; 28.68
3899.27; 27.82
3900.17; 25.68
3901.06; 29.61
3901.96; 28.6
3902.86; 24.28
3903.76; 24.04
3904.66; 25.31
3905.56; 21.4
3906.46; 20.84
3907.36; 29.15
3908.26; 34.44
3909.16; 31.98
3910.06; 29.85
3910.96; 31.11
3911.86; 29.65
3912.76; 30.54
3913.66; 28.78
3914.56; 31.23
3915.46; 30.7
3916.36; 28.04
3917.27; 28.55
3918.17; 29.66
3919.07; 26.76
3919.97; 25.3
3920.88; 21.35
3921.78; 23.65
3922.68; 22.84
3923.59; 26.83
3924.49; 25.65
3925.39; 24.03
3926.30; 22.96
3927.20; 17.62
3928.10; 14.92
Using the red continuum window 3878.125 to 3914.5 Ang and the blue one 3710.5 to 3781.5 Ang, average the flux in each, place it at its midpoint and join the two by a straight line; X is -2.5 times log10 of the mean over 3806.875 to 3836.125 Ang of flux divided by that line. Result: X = 0.13 mag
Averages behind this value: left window 25.4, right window 26.3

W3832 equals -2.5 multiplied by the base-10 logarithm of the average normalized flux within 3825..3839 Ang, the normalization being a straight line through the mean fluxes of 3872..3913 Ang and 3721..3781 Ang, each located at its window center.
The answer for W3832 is 0.48 mag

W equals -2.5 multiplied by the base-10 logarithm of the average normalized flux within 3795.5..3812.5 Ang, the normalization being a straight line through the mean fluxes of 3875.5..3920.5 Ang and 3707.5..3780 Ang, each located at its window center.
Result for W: -0.10 mag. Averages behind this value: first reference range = 25.1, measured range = 28.2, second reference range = 26.6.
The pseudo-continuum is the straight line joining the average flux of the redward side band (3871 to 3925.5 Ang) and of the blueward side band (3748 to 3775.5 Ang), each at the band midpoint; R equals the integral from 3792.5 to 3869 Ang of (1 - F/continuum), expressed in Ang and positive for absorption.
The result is 4.8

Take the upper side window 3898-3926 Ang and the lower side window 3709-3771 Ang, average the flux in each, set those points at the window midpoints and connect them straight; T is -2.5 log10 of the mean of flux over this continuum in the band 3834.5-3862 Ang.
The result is 0.13 mag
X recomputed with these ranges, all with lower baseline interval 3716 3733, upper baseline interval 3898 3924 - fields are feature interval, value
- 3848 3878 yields 0.07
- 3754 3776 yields -0.04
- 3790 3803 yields 0.08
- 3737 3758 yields 0.08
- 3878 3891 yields 0.20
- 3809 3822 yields -0.01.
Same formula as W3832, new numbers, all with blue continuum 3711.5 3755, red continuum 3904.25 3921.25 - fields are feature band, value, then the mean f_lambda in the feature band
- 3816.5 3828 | 0.13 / 23.1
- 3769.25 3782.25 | -0.21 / 30.3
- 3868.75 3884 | 0.15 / 23.8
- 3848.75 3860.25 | 0.08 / 24.9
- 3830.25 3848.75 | 0.27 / 20.7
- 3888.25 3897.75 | 0.04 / 26.8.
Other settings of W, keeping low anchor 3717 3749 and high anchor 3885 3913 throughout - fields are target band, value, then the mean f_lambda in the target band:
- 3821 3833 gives 0.265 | 19.7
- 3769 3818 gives -0.161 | 28.4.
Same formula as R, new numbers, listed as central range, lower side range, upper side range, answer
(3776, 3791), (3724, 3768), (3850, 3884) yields -3.8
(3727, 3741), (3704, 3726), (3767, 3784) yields 1.6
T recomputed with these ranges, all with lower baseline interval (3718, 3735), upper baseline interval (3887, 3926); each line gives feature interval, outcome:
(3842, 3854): -0.07 mag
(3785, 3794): -0.08 mag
